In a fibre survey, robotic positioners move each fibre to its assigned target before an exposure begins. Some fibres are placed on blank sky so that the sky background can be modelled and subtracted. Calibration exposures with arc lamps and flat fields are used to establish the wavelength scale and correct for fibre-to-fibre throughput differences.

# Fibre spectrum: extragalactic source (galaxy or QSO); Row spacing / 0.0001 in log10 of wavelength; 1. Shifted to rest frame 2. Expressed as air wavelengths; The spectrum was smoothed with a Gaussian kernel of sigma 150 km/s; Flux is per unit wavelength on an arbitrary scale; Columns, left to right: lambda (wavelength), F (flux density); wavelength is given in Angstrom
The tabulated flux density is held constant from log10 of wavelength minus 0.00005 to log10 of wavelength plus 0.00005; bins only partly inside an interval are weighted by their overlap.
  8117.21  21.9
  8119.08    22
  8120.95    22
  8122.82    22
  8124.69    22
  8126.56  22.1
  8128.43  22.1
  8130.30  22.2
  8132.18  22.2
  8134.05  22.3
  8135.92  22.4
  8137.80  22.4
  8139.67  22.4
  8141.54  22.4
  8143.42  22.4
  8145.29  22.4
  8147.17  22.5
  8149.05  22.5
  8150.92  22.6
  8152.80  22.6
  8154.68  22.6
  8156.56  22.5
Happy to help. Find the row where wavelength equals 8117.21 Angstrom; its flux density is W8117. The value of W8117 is 21.9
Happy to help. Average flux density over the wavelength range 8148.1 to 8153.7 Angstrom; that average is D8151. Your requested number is 22.6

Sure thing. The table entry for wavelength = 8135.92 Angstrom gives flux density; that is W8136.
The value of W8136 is 22.4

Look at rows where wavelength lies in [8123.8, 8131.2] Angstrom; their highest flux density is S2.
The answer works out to 22.2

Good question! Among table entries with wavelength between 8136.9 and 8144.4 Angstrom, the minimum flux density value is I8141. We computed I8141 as 22.4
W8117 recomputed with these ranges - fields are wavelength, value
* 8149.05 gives 22.5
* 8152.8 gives 22.6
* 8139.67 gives 22.4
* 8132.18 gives 22.2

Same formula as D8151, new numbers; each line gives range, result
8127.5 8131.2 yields 22.2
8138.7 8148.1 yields 22.4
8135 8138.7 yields 22.4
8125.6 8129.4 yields 22.1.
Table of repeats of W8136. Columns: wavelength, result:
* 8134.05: 22.3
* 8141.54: 22.4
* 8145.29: 22.4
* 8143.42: 22.4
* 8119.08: 22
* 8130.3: 22.2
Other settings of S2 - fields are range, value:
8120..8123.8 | 22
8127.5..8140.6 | 22.4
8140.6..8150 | 22.5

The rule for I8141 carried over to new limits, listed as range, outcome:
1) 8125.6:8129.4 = 22.1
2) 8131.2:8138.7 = 22.2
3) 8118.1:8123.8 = 22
